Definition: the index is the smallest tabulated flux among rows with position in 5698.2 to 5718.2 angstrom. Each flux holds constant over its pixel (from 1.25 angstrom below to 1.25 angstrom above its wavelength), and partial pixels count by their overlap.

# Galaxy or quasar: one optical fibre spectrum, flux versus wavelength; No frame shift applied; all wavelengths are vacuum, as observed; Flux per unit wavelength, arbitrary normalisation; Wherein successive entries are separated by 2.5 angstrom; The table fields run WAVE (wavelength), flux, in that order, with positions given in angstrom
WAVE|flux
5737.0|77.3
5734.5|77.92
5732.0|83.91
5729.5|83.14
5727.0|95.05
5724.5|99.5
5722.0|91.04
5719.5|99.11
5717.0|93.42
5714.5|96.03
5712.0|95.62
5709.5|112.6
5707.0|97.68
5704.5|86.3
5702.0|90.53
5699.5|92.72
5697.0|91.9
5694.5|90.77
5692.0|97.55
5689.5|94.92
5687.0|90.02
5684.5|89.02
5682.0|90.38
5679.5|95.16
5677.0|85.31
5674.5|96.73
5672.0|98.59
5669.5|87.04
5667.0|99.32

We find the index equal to 86.3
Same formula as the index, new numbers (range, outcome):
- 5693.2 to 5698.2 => 90.77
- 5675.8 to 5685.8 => 85.31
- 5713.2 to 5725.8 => 91.04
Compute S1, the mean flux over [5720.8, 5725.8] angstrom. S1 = 95.3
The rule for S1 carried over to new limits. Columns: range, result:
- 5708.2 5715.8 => 101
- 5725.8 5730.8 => 89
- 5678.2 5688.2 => 91.1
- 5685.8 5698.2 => 93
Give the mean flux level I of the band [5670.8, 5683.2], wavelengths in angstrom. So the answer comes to 93.2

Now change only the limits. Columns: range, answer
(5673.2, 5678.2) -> 91.2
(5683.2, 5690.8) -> 91.4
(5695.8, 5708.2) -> 91.8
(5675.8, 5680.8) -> 90.3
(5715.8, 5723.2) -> 94.6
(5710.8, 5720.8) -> 96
